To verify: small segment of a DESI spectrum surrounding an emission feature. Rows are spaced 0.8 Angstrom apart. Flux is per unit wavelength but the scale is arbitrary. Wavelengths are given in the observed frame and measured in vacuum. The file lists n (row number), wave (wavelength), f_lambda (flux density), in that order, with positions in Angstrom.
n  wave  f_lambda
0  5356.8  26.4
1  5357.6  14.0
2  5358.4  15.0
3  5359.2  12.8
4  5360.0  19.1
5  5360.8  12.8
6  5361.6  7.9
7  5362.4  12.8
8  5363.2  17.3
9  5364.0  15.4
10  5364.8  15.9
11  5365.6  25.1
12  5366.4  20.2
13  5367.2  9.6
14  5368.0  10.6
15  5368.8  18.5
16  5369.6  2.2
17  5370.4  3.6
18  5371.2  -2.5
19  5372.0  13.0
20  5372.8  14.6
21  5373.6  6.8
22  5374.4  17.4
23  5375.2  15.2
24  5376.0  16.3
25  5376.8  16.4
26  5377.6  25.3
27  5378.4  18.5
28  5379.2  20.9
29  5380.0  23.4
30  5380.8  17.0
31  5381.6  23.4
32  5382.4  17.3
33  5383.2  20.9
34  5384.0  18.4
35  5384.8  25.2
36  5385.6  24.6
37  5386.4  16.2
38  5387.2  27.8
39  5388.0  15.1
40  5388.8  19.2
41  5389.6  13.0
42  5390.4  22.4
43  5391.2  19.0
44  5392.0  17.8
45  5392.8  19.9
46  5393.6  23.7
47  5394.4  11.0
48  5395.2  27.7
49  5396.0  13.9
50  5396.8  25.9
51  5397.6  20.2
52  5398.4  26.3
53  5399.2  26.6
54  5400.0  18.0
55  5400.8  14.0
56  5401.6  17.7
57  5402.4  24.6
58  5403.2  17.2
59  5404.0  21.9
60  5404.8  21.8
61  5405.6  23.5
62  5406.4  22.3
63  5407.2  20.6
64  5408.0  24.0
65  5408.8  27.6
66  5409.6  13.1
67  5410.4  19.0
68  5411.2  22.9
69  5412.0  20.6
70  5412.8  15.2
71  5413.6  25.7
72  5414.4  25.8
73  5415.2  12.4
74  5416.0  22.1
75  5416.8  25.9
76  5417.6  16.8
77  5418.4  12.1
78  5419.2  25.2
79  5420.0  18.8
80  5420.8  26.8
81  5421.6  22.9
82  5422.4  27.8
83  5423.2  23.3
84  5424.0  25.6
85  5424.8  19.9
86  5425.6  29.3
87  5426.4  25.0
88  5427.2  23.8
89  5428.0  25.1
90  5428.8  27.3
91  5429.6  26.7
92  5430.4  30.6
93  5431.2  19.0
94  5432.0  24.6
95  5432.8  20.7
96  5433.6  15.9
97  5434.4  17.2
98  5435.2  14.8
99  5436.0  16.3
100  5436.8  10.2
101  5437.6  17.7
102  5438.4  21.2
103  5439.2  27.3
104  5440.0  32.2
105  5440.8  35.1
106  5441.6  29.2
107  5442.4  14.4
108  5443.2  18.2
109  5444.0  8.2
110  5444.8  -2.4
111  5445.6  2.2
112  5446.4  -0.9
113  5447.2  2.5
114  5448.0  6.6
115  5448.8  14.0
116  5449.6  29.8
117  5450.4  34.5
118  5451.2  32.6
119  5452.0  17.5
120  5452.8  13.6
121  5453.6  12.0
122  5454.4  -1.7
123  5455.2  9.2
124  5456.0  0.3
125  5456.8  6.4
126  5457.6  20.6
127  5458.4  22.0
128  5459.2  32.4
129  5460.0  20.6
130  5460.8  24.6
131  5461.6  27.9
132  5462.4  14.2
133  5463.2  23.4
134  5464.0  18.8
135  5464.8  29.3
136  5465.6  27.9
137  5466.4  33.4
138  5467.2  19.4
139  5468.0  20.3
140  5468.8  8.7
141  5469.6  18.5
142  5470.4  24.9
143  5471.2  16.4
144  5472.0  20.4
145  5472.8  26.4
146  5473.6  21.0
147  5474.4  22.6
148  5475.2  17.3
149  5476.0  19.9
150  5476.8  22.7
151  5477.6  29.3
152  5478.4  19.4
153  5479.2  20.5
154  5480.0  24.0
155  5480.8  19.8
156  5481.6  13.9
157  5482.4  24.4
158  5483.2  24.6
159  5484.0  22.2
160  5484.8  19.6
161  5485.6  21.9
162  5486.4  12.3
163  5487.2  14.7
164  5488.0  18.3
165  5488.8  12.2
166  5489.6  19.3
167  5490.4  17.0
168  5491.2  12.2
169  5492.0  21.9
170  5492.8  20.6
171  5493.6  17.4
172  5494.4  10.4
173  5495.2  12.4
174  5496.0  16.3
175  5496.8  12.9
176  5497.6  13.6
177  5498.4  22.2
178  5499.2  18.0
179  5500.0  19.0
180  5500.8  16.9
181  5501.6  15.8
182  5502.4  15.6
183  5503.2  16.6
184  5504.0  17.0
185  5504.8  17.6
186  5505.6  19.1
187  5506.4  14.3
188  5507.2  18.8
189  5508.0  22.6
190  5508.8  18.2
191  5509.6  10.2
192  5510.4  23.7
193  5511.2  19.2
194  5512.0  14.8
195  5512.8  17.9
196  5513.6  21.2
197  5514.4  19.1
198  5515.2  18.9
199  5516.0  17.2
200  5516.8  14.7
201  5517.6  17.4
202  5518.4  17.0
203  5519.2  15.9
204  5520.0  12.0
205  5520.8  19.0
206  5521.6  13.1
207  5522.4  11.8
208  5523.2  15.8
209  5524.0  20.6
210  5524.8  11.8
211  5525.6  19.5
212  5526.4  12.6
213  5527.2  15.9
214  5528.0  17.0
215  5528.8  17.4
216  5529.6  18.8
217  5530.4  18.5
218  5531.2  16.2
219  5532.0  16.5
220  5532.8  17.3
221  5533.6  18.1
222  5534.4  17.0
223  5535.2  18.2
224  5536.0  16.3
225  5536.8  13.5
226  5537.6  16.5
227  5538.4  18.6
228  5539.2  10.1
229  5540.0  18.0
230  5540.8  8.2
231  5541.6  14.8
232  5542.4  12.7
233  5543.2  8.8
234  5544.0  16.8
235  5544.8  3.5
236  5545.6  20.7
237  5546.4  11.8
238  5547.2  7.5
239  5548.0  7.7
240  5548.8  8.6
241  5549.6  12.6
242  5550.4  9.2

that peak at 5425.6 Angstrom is C IV 1549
